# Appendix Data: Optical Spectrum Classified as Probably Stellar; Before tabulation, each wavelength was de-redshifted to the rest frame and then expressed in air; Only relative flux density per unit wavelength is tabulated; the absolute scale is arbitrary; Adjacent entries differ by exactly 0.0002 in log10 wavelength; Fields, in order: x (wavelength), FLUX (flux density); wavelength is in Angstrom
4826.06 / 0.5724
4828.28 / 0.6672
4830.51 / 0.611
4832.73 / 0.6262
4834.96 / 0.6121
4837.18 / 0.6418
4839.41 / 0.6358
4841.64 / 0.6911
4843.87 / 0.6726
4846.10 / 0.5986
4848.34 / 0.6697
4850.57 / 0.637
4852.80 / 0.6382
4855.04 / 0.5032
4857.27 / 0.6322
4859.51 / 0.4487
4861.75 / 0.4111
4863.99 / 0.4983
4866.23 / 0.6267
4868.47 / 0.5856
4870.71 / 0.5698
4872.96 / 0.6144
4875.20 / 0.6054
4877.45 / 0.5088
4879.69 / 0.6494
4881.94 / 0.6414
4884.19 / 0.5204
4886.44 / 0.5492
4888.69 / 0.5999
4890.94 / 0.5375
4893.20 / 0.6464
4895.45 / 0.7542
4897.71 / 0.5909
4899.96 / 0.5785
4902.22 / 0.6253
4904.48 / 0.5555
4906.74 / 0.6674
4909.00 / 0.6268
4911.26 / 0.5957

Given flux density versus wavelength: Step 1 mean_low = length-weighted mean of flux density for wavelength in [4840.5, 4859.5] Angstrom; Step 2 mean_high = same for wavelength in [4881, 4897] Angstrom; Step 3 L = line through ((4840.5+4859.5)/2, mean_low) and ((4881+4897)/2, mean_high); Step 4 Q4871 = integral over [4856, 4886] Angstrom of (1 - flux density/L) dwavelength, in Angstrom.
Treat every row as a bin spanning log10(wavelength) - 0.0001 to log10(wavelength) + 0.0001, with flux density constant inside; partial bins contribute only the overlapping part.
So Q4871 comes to 2.5 Angstrom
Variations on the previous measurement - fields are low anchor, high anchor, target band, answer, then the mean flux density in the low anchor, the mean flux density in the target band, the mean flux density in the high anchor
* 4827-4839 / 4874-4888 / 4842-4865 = 1.32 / 0.631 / 0.575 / 0.58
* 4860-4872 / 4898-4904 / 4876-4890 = -0.35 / 0.534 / 0.578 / 0.595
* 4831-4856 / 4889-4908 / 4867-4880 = 0.78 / 0.63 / 0.586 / 0.618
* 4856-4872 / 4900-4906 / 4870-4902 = -1.65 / 0.539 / 0.599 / 0.593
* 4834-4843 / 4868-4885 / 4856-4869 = 1.67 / 0.647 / 0.531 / 0.588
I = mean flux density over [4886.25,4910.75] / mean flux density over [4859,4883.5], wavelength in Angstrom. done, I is 1.1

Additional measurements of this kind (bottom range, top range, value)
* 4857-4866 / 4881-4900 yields 1.21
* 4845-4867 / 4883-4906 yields 1.06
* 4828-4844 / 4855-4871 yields 0.83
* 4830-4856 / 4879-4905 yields 0.96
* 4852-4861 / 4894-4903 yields 1.17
